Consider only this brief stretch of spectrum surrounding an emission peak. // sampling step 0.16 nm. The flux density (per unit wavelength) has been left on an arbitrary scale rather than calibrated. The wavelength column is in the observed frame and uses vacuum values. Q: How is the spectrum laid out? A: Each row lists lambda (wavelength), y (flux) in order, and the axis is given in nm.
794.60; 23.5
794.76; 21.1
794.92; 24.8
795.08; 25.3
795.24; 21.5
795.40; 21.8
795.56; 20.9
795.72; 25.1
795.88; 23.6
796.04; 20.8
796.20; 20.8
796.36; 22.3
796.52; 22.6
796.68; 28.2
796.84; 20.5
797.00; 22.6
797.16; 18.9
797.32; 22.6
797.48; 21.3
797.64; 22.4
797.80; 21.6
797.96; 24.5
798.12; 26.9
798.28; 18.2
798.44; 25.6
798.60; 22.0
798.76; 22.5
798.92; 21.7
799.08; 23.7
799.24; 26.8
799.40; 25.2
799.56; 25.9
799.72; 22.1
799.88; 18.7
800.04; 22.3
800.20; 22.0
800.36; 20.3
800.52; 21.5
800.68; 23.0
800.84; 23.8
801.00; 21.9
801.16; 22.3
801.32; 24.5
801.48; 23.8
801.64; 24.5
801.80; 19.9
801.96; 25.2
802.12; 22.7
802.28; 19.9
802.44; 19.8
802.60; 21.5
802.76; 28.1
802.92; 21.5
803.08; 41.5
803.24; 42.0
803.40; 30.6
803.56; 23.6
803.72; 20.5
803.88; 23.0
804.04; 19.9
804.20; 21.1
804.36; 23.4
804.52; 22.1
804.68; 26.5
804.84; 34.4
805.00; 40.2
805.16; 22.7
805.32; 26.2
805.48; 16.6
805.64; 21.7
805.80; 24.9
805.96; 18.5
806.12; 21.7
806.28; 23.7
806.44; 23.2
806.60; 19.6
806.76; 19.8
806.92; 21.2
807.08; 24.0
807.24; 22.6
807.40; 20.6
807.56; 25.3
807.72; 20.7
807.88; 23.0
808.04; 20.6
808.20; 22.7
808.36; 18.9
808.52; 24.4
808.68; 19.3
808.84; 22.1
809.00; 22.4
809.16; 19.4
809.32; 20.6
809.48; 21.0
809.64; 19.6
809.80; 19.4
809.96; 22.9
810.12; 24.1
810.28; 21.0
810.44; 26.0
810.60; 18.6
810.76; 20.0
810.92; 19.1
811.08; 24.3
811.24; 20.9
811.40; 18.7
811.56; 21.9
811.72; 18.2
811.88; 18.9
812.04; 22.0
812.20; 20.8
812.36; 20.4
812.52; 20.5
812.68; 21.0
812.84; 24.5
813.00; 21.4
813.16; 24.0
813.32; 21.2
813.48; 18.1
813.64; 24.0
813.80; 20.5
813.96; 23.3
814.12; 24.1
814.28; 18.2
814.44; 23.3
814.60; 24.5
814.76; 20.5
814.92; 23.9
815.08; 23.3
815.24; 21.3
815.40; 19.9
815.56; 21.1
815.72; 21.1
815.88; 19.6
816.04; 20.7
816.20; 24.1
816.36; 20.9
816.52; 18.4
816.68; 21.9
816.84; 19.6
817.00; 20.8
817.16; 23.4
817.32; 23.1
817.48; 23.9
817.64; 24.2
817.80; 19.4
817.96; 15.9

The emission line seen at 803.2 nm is [S II]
